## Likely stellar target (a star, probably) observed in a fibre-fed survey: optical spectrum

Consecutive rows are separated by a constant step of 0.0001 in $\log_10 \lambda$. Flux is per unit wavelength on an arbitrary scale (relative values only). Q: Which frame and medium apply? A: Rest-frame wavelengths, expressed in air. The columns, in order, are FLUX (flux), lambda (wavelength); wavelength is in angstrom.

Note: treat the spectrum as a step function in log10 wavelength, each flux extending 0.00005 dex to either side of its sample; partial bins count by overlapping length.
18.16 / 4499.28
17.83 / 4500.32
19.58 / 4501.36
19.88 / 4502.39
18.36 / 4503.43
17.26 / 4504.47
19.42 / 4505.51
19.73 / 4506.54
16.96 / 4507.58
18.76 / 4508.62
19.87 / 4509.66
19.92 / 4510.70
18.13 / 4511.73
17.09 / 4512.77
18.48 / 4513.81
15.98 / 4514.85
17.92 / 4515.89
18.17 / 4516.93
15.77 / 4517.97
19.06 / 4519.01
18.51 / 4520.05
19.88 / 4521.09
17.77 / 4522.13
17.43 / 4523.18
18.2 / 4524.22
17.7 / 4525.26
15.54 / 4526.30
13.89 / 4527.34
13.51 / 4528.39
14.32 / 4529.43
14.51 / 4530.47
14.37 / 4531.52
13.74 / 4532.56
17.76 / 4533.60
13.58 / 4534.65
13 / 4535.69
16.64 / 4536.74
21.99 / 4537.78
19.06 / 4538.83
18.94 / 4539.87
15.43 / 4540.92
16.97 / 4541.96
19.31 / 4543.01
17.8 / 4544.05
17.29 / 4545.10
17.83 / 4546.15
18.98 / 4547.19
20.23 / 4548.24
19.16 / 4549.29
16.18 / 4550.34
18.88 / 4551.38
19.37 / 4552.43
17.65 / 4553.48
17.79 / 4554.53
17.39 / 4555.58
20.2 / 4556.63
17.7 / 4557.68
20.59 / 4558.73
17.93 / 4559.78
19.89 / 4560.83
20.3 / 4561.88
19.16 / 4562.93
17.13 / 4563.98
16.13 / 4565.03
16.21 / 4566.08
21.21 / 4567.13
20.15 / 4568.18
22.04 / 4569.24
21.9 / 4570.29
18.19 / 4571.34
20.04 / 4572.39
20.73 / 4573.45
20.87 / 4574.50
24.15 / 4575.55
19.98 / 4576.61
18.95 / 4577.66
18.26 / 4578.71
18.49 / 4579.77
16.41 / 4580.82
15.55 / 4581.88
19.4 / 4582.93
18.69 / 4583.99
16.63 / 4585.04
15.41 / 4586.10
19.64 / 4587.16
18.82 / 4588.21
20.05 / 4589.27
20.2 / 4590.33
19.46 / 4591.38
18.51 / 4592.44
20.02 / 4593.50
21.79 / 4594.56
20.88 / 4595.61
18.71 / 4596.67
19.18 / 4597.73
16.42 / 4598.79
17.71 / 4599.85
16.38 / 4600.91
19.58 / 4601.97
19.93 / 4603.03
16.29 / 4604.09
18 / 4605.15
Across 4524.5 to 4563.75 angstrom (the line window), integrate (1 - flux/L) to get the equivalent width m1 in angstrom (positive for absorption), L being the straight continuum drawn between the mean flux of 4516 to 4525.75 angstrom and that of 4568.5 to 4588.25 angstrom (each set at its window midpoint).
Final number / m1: 2.3 angstrom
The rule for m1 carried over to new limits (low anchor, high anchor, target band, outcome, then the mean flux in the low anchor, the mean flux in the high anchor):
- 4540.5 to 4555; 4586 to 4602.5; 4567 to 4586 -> -0.8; 18.1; 19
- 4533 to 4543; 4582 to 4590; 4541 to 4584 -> -2.8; 17.1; 18.3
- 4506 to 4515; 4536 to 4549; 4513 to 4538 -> 2.5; 18.4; 18.3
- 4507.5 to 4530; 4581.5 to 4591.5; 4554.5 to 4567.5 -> -0.4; 17.4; 18.4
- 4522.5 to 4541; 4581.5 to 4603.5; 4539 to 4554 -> -1.3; 16.1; 18.7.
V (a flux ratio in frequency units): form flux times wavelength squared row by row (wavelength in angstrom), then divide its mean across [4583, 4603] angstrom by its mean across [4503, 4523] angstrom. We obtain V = 1.1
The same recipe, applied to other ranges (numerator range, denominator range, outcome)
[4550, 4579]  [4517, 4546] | 1.17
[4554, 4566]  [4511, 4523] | 1.05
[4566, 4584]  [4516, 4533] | 1.22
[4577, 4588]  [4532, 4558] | 1.02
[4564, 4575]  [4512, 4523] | 1.13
